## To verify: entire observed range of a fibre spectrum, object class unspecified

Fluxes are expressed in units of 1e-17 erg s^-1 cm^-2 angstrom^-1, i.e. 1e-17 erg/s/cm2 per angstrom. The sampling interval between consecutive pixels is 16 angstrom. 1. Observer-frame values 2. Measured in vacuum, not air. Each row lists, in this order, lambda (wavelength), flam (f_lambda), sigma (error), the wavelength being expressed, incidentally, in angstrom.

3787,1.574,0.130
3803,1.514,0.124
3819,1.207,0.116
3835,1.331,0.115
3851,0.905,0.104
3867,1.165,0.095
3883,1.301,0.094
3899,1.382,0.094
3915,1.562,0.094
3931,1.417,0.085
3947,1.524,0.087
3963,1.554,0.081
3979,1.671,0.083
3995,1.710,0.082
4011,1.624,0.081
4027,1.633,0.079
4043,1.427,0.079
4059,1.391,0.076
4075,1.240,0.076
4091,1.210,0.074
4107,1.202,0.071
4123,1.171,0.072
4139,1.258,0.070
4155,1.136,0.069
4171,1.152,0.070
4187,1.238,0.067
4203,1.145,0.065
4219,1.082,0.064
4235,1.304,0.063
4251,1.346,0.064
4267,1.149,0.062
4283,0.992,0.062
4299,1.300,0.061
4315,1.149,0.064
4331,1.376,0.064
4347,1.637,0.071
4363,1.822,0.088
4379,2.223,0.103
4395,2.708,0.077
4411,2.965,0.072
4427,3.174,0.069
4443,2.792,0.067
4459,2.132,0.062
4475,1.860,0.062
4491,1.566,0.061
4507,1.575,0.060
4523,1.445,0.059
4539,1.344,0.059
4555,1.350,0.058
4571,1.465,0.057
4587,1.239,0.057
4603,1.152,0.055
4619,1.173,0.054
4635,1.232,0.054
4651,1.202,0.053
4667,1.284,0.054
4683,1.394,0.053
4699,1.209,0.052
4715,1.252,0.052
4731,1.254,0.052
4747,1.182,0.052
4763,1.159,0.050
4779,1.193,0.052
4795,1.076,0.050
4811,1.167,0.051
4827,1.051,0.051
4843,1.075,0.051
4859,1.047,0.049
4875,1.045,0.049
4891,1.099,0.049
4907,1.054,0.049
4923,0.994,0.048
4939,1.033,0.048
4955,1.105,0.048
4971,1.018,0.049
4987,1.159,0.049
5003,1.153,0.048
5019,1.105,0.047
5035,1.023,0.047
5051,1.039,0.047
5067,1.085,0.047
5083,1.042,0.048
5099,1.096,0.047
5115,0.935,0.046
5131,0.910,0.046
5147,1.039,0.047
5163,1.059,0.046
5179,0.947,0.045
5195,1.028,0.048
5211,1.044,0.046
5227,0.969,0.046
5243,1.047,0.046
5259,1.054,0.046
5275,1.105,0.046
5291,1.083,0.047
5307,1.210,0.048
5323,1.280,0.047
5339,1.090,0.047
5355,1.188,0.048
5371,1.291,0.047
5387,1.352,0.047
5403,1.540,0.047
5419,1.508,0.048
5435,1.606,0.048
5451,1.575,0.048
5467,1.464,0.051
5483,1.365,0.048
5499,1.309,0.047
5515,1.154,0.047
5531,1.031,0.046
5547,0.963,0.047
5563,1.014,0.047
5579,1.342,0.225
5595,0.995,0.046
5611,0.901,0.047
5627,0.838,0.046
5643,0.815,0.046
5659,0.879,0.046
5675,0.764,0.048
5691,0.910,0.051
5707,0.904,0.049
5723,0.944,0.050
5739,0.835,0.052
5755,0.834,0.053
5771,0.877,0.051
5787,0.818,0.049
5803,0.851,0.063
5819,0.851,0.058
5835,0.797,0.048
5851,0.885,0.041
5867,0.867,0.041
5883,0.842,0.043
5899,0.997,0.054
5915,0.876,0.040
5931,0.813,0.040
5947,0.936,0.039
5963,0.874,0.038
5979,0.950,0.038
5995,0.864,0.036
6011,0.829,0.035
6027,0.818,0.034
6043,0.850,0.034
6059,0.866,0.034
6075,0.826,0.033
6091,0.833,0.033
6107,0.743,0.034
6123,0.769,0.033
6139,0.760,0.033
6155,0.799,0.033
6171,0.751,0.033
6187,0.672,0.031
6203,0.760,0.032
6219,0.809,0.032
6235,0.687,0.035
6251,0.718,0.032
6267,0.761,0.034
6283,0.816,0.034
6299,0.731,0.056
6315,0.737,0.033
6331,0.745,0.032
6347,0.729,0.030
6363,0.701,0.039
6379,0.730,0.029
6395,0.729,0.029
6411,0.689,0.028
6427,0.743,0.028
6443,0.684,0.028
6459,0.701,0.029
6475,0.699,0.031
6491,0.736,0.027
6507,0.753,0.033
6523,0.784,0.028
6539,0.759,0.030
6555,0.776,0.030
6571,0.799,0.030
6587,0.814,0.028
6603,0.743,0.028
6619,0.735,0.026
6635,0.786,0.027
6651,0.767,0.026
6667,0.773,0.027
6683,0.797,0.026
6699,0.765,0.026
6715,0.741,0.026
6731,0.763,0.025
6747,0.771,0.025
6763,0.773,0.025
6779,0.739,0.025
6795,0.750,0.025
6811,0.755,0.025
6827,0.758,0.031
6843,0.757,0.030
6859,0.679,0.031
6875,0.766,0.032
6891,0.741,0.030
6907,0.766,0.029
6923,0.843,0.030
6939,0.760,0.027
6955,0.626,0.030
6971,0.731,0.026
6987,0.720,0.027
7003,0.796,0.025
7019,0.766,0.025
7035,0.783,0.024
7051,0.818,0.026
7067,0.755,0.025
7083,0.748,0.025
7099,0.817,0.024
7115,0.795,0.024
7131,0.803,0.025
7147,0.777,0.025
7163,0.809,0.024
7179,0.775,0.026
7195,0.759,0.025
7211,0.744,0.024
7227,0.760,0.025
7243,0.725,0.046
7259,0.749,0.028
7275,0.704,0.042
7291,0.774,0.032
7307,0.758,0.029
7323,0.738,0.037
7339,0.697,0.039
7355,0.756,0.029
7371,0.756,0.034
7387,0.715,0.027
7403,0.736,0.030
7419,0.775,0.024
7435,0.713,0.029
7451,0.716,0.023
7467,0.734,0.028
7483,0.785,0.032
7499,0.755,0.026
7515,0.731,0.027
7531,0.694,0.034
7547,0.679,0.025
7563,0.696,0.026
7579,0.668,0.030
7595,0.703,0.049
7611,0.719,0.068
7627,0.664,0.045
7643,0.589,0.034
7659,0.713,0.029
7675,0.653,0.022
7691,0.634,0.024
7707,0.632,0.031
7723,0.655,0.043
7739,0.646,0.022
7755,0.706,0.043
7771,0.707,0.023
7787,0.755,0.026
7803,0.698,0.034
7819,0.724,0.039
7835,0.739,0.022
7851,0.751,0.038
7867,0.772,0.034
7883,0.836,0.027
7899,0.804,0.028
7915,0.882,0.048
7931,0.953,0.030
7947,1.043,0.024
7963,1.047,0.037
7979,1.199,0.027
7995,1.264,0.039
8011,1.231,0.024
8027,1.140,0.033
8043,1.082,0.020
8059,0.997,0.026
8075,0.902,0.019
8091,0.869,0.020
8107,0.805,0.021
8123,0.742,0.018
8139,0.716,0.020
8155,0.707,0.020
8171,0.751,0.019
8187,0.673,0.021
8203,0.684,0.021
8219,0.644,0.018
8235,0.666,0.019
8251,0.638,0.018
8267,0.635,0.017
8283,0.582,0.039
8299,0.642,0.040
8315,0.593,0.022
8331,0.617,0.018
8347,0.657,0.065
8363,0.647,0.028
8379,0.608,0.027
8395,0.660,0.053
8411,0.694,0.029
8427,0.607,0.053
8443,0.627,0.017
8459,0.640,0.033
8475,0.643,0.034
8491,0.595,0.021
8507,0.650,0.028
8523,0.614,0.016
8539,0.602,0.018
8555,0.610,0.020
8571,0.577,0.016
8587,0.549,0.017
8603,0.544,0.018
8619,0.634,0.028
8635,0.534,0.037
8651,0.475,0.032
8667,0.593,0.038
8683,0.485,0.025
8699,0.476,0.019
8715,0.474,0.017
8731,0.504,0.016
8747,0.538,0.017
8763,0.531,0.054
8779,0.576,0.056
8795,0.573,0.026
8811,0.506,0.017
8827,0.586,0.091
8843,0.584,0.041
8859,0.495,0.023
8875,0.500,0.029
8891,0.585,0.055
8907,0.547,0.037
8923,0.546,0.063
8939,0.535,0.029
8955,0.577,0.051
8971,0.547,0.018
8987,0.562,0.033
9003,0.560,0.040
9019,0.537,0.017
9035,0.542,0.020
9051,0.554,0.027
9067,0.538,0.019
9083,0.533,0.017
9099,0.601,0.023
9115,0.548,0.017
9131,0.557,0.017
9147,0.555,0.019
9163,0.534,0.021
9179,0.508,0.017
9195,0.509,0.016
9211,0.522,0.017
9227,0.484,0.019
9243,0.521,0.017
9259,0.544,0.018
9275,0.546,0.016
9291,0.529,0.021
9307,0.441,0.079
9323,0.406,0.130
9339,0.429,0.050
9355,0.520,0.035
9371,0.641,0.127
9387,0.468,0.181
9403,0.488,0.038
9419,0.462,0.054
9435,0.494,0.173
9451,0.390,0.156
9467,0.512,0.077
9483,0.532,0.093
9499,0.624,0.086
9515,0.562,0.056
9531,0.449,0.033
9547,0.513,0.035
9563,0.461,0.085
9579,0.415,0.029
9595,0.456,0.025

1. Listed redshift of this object 1.859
